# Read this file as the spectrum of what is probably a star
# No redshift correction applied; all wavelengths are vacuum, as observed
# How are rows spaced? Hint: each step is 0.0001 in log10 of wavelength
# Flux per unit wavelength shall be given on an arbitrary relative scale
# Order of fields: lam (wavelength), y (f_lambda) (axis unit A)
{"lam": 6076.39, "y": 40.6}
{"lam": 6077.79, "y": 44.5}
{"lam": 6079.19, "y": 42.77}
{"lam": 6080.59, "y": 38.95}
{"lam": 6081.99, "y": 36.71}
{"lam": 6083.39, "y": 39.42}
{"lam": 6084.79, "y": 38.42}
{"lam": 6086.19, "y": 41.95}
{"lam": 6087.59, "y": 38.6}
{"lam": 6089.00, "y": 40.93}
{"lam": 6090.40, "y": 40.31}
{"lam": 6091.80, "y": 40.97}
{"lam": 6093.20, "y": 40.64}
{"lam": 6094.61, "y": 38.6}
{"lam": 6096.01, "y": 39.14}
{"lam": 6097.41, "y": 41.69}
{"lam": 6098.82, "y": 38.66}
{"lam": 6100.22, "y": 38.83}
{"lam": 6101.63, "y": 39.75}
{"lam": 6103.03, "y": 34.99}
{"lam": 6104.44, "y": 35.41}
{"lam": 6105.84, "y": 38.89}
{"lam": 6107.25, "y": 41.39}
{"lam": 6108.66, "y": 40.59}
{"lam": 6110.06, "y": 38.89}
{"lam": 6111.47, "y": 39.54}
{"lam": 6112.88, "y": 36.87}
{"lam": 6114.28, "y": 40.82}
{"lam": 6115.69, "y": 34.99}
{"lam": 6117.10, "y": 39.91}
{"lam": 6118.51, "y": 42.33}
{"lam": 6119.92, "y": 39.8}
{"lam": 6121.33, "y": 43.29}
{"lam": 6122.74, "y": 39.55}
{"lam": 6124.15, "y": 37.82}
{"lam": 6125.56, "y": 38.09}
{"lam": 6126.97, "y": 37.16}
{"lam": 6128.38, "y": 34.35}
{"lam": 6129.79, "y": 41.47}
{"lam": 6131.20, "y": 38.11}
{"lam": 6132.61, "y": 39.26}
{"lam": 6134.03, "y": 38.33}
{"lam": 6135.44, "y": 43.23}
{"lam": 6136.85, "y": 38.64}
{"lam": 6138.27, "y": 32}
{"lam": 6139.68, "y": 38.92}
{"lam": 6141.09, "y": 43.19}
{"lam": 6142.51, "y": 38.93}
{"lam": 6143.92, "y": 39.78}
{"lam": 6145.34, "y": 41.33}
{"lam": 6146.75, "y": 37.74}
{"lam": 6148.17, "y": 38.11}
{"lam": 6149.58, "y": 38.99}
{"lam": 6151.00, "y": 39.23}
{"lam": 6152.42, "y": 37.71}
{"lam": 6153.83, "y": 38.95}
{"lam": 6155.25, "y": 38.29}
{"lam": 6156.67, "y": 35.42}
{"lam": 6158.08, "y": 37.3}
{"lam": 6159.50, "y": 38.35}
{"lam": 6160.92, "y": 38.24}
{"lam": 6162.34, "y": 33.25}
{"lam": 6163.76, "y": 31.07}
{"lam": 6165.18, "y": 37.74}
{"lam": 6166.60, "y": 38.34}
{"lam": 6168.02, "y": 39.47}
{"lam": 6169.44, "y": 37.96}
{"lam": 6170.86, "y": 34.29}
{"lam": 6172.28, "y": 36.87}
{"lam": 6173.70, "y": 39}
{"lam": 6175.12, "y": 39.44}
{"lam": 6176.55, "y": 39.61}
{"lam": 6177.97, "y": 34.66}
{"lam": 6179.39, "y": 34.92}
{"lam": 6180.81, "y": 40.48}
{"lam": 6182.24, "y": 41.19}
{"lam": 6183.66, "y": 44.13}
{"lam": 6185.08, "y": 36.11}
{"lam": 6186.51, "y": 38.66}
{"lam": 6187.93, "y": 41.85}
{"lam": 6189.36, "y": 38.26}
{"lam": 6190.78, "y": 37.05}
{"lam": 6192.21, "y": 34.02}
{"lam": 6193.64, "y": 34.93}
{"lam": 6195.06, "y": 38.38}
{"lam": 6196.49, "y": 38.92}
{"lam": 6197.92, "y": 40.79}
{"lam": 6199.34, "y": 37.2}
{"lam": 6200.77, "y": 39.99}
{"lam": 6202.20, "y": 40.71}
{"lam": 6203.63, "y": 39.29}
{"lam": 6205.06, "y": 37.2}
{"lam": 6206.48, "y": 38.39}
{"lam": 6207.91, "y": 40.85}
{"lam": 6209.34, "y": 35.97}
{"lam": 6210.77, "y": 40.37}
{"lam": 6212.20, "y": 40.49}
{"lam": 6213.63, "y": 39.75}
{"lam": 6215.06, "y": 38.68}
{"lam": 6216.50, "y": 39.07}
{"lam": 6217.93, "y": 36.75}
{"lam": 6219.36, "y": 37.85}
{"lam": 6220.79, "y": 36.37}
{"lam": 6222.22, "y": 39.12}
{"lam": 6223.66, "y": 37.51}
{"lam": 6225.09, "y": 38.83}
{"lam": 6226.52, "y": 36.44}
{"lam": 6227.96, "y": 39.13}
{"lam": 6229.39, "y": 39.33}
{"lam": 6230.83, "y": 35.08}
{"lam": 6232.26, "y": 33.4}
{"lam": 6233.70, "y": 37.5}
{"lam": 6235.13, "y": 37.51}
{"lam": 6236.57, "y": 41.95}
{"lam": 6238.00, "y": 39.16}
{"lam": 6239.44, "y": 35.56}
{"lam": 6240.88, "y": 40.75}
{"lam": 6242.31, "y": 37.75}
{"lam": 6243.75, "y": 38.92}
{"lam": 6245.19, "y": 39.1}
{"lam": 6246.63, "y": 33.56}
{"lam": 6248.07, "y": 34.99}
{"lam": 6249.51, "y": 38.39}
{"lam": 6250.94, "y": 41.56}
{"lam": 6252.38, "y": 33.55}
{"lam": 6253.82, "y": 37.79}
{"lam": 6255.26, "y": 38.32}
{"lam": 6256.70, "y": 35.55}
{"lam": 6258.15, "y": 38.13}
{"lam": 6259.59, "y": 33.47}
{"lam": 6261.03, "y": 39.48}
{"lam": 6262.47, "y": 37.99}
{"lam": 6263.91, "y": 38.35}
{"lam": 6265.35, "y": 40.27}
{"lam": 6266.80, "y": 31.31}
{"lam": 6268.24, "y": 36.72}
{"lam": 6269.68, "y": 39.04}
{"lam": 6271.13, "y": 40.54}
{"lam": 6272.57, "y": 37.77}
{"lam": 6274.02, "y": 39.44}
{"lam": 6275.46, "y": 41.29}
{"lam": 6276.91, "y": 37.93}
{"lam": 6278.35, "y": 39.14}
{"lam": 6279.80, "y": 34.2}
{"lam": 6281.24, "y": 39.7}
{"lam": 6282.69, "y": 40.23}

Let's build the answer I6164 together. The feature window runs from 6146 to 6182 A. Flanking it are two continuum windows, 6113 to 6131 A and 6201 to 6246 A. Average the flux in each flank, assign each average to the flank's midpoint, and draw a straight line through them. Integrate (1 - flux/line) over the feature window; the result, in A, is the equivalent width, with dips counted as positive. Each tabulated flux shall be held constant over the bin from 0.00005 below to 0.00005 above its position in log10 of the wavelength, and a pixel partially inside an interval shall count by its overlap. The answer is 1.2 A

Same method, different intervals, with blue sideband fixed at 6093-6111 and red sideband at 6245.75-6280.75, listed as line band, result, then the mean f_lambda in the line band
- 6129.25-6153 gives -0.30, 39.1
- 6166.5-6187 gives -0.03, 38.3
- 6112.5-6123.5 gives -0.26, 39.8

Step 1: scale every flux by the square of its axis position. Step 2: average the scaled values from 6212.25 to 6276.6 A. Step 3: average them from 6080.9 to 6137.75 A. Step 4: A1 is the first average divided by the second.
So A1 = 1.0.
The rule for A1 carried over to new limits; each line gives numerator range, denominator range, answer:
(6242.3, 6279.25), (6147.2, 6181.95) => 1.04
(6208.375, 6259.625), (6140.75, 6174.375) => 1.02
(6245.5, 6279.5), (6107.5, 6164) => 1.01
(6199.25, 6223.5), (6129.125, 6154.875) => 1.01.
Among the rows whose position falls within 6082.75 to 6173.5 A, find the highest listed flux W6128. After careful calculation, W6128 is 43.29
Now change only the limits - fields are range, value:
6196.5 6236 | 40.85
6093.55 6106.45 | 41.69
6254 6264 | 39.48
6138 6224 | 44.13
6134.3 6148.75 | 43.23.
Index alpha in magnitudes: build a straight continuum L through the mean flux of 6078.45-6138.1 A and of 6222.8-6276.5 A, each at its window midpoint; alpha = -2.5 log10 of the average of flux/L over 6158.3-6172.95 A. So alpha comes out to 0.06 mag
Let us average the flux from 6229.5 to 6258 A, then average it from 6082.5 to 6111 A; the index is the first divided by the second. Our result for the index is 1.0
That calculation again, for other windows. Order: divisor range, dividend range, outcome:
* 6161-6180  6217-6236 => 1.02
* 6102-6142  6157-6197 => 0.97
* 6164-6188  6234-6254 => 0.99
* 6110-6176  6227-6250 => 0.98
